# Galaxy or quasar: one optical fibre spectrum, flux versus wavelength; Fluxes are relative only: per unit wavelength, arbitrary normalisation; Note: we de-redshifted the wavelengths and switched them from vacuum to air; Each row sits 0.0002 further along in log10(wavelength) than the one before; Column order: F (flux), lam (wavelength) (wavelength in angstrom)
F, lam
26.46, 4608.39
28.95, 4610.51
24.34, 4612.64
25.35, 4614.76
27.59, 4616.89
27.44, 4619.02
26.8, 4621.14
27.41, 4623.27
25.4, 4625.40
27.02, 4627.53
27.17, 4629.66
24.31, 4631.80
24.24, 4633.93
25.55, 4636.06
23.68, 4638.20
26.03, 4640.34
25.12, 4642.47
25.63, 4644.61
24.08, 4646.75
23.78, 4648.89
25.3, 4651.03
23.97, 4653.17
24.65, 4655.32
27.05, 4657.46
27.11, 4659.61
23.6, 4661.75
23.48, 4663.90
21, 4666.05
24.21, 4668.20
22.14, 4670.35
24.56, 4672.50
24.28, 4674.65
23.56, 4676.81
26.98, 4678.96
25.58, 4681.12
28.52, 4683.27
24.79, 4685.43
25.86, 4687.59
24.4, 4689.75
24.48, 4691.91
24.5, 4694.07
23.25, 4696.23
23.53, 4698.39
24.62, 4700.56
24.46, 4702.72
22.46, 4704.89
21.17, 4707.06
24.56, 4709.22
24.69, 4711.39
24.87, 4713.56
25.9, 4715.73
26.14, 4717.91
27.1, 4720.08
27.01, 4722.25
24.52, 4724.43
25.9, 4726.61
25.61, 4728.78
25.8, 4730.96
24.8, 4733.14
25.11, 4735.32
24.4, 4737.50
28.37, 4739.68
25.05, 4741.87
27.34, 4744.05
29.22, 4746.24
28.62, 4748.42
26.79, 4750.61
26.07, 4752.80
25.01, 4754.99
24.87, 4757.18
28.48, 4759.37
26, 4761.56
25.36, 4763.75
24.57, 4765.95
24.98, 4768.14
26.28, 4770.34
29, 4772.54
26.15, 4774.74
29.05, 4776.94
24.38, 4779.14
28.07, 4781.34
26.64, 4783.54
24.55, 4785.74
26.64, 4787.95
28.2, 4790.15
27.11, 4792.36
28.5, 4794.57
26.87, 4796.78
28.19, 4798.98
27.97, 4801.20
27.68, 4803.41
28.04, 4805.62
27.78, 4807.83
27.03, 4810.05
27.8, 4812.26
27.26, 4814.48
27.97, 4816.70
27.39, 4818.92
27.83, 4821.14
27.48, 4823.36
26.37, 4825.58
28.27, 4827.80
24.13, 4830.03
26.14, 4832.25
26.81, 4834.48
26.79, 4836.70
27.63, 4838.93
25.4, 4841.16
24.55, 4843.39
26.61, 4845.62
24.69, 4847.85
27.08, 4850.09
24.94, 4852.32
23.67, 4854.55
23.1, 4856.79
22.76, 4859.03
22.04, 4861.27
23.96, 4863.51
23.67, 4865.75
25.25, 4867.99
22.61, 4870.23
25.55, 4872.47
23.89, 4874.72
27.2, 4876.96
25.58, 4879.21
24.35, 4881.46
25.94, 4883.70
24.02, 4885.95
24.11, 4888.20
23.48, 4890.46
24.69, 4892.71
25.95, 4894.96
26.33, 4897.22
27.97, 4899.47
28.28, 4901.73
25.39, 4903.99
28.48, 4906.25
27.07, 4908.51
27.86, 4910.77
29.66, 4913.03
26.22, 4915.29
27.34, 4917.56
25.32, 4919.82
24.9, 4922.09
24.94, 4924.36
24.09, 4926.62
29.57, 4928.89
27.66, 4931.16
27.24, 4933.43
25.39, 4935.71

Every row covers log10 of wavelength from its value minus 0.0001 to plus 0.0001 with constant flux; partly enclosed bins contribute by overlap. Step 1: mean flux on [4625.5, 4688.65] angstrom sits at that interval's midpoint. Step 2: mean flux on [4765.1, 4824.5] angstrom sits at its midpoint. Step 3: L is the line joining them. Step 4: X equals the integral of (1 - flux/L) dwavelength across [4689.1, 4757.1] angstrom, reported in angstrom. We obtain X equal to 1.8 angstrom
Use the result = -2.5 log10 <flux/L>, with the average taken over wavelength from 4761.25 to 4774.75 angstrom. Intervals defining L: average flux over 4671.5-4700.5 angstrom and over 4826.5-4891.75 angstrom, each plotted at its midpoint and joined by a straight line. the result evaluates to -0.05 mag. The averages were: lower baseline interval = 24.9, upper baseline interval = 25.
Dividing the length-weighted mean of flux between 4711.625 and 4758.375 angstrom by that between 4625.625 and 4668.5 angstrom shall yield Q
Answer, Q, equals 1.05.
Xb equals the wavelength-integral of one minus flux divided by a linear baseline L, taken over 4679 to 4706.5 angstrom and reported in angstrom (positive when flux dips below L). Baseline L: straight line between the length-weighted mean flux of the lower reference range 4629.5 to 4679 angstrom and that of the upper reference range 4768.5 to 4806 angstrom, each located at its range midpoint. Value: 0.6 angstrom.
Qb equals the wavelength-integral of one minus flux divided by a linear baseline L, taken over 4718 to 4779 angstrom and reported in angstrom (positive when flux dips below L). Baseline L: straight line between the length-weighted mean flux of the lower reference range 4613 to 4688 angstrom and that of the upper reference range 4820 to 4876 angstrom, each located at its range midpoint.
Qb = -2.6 angstrom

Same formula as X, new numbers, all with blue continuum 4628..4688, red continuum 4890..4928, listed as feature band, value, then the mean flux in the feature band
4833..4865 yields 1.3 angstrom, 25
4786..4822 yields -2.5 angstrom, 27.6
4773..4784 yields -0.6 angstrom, 27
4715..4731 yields -0.5 angstrom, 26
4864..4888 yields 1.3 angstrom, 24.8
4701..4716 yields 0.7 angstrom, 24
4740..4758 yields -0.9 angstrom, 26.7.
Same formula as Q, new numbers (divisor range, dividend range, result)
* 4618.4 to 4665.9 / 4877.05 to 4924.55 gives 1.03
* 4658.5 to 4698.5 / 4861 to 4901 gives 1.01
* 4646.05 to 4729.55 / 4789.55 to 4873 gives 1.06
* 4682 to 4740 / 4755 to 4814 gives 1.07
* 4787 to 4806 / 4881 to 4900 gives 0.91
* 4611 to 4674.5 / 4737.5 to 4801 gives 1.07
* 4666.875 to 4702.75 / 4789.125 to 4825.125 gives 1.12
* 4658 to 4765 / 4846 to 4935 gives 1.01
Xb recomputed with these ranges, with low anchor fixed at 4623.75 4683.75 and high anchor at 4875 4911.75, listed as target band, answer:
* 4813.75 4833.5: -1.00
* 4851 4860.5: 0.80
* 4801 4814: -1.05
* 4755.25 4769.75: -0.16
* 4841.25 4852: 0.06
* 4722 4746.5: -0.66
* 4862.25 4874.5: 0.81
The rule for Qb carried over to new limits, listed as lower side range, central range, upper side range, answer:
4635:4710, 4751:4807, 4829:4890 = -4.59 angstrom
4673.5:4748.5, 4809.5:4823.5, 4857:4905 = -1.41 angstrom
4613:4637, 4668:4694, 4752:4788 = 1.22 angstrom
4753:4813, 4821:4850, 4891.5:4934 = 0.52 angstrom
